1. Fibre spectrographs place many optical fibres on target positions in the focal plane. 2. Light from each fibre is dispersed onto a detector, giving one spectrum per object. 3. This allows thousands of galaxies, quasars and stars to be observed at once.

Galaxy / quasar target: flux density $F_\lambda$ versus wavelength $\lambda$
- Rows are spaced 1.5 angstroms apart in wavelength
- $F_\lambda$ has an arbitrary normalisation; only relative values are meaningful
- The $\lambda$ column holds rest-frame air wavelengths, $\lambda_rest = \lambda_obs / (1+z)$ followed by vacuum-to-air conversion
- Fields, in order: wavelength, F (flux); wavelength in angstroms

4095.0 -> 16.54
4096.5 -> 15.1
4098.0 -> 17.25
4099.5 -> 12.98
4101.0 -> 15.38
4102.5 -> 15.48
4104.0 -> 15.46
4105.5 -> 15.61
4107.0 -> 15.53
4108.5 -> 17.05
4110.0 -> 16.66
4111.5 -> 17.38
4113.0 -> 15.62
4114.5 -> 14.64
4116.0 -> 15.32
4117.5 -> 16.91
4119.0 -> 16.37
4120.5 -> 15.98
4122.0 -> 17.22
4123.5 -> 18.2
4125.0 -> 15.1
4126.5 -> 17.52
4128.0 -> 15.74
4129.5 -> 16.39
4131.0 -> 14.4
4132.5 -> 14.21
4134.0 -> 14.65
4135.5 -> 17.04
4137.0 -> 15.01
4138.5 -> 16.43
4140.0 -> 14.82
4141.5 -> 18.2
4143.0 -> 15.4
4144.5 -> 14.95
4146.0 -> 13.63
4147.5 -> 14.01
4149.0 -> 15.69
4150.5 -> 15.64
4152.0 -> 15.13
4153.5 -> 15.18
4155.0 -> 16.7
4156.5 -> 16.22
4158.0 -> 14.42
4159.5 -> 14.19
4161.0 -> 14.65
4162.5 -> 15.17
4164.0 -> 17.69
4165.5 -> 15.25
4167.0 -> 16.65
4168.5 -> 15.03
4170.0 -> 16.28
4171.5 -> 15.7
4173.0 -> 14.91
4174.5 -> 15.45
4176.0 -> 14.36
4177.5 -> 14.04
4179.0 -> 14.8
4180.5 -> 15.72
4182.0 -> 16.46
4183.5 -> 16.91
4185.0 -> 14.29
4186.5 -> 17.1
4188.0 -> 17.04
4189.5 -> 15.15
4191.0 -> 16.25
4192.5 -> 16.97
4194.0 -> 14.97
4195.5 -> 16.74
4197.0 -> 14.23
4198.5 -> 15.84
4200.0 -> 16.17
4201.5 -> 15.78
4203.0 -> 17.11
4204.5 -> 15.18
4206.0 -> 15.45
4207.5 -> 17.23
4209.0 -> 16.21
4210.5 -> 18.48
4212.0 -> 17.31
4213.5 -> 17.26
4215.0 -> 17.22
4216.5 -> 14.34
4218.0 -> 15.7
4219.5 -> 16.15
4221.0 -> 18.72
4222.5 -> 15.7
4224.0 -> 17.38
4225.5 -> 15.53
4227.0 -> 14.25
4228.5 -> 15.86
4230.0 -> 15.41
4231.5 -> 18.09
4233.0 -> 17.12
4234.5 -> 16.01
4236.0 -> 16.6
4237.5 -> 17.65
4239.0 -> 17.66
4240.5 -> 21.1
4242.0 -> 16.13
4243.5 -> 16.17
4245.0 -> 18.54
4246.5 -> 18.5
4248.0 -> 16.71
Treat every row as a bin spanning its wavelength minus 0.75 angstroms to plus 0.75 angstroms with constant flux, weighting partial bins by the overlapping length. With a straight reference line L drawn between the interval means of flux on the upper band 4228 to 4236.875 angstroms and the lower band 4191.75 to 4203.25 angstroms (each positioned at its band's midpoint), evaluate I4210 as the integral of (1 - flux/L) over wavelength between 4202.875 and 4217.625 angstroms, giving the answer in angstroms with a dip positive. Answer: -0.3 angstroms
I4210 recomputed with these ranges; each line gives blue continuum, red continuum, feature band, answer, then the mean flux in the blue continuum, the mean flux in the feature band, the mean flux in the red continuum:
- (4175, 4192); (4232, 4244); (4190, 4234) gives 0.66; 15.7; 16.3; 17.3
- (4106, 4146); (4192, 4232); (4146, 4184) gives 1.65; 16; 15.4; 16.3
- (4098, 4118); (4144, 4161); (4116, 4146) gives -1.10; 15.7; 16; 15.1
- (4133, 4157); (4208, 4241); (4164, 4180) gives 0.58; 15.5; 15.4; 16.8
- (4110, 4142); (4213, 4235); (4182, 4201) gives 0.28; 16.1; 16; 16.3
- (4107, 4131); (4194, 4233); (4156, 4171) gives 0.69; 16.3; 15.5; 16.3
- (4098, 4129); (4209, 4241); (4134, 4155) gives 0.98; 16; 15.5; 16.8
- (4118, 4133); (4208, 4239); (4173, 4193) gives 0.88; 16.2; 15.7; 16.6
